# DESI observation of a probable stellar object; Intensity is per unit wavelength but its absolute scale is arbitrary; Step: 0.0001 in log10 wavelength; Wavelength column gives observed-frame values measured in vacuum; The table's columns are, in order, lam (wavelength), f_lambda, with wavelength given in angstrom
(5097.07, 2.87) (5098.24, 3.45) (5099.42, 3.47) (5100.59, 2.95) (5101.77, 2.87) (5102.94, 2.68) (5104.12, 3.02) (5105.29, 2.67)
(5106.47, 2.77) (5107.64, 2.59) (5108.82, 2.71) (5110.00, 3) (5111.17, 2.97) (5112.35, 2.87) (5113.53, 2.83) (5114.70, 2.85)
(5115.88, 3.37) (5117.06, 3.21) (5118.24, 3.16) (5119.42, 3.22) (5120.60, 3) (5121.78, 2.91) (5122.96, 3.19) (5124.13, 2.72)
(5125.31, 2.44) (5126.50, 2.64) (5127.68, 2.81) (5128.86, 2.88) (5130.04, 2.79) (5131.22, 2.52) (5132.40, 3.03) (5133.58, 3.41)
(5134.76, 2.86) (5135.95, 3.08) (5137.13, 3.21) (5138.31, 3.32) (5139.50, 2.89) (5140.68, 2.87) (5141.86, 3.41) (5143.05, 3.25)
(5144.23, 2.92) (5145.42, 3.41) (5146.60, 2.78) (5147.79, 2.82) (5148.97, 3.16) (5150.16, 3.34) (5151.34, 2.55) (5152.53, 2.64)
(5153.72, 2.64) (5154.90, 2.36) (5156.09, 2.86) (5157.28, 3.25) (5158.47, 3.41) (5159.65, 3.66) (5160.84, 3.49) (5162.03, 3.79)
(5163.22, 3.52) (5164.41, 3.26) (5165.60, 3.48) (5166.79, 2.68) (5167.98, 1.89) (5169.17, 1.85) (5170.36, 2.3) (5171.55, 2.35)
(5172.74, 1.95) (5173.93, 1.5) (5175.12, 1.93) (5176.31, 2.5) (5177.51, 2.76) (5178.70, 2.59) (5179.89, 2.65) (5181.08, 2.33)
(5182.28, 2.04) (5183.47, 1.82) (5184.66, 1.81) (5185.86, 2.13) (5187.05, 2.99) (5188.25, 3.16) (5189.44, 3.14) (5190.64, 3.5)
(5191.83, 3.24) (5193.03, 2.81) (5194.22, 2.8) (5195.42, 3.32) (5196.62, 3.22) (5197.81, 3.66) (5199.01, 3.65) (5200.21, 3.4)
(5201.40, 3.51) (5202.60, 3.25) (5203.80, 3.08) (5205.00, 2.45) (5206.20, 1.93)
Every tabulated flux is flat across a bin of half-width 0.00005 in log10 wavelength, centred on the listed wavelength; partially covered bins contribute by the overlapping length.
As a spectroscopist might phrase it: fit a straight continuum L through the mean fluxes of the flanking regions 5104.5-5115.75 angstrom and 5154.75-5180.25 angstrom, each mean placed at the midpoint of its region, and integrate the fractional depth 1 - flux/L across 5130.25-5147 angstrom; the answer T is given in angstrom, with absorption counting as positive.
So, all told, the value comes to -1.7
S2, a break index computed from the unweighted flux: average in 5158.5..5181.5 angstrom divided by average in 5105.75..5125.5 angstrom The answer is 0.91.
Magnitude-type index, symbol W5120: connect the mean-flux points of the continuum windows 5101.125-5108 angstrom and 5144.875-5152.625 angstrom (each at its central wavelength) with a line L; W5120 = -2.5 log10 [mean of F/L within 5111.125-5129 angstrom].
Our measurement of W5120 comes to -0.04 mag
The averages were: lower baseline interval 2.77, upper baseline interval 2.98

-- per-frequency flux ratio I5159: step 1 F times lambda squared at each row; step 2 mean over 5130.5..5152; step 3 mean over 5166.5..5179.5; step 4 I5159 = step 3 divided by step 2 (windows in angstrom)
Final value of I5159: 0.7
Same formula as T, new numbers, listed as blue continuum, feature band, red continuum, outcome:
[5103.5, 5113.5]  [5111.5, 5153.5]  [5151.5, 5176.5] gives -3.0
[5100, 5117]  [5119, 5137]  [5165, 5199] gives -0.6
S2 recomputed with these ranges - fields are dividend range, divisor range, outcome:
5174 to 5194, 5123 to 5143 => 0.87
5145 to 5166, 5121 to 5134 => 1.10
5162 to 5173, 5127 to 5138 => 0.90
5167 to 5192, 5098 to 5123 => 0.80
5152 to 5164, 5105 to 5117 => 1.10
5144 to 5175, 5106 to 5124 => 0.95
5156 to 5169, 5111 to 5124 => 1.04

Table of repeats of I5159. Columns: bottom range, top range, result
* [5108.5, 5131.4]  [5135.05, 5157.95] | 1.04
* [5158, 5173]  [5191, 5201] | 1.14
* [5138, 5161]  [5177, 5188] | 0.79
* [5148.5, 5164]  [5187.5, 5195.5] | 1.01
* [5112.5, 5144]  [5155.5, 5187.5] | 0.89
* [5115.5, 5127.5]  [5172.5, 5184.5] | 0.76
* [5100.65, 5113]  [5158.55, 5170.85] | 1.09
